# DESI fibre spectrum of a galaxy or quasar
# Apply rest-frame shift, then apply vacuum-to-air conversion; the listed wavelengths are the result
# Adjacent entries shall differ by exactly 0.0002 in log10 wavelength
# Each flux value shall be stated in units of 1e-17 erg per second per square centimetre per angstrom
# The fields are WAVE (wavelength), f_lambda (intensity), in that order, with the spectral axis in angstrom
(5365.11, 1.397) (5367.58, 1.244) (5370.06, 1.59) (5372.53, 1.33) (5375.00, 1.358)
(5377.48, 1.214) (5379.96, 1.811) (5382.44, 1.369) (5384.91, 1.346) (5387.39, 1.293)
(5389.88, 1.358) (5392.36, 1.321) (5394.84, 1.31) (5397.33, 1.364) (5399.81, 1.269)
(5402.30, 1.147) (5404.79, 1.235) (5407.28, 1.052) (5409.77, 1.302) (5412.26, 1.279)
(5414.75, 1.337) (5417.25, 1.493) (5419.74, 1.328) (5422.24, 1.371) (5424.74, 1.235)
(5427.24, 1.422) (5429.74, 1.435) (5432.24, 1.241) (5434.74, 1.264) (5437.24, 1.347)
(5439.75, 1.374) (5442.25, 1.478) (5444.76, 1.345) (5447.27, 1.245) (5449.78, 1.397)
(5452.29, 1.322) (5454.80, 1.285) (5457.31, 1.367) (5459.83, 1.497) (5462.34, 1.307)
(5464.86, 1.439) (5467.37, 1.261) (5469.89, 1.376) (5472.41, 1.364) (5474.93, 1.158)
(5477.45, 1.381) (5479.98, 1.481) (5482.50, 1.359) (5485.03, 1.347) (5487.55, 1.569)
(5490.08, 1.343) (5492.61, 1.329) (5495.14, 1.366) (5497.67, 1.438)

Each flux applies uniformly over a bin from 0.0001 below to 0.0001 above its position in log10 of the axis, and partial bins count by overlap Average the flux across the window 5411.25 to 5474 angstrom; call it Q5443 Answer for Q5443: 1.35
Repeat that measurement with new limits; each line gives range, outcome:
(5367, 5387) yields 1.41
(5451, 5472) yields 1.36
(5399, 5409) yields 1.18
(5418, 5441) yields 1.34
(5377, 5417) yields 1.32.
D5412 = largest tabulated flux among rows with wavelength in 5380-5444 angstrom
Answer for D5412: 1.493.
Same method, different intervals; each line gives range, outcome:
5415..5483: 1.497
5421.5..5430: 1.435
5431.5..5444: 1.478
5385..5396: 1.358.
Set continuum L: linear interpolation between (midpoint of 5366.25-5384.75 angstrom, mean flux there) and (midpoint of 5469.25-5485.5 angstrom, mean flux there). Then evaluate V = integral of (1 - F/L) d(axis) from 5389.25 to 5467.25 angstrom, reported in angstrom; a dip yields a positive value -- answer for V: 3.0 angstrom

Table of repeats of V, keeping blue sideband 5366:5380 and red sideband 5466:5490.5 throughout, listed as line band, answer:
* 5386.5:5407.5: 1.73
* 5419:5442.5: 0.55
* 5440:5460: 0.17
